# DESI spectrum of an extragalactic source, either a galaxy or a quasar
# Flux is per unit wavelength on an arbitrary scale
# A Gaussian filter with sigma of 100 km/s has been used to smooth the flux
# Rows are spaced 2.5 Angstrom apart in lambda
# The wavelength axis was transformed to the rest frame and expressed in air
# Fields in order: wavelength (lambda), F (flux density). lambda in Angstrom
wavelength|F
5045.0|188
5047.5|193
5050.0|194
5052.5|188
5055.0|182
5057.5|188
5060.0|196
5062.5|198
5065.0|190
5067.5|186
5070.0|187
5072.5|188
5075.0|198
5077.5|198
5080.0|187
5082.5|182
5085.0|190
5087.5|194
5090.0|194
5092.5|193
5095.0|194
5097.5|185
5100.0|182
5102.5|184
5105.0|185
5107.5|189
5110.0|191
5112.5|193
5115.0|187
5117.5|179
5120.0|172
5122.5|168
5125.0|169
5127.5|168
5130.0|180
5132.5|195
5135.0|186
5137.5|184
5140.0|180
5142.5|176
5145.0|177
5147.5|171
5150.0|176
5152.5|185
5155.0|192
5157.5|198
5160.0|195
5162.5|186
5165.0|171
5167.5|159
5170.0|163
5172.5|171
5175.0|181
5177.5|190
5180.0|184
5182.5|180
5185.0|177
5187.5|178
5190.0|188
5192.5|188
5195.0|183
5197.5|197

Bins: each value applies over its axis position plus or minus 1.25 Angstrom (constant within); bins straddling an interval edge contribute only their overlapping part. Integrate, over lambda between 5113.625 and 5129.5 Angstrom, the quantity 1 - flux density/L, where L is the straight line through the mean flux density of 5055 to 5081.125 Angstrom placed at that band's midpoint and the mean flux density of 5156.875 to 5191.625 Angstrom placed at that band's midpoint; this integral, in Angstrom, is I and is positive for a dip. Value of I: 0.96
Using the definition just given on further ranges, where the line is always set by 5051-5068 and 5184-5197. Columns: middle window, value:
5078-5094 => -0.1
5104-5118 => 0.0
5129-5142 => 0.1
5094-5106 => 0.1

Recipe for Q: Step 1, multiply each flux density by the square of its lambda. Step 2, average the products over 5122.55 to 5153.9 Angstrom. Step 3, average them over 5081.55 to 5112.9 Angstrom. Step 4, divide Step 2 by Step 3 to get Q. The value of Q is 0.96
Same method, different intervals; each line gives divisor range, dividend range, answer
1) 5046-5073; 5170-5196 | 1.00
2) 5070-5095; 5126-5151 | 0.96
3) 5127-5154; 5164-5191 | 0.99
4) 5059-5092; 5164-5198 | 0.97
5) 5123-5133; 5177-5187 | 1.06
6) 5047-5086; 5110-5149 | 0.97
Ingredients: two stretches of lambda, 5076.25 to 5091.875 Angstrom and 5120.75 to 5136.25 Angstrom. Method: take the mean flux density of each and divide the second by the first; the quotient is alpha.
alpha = 0.9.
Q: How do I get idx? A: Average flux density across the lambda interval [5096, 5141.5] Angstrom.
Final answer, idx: 182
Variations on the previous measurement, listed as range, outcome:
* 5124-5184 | 180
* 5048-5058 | 188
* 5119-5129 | 169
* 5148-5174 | 179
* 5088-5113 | 189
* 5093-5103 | 187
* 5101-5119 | 187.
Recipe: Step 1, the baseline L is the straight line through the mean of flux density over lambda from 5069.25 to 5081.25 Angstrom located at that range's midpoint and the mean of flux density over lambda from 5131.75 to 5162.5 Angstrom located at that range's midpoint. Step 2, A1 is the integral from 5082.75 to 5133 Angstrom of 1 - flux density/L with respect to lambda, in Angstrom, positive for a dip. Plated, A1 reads 1.1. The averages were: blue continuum 192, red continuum 184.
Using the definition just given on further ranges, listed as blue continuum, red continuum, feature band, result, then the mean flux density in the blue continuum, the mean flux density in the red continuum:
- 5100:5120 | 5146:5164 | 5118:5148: 1.3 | 186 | 186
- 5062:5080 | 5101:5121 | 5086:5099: -0.3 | 192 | 185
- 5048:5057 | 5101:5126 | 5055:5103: -1.2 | 188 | 182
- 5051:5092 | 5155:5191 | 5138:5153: 0.5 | 190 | 180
